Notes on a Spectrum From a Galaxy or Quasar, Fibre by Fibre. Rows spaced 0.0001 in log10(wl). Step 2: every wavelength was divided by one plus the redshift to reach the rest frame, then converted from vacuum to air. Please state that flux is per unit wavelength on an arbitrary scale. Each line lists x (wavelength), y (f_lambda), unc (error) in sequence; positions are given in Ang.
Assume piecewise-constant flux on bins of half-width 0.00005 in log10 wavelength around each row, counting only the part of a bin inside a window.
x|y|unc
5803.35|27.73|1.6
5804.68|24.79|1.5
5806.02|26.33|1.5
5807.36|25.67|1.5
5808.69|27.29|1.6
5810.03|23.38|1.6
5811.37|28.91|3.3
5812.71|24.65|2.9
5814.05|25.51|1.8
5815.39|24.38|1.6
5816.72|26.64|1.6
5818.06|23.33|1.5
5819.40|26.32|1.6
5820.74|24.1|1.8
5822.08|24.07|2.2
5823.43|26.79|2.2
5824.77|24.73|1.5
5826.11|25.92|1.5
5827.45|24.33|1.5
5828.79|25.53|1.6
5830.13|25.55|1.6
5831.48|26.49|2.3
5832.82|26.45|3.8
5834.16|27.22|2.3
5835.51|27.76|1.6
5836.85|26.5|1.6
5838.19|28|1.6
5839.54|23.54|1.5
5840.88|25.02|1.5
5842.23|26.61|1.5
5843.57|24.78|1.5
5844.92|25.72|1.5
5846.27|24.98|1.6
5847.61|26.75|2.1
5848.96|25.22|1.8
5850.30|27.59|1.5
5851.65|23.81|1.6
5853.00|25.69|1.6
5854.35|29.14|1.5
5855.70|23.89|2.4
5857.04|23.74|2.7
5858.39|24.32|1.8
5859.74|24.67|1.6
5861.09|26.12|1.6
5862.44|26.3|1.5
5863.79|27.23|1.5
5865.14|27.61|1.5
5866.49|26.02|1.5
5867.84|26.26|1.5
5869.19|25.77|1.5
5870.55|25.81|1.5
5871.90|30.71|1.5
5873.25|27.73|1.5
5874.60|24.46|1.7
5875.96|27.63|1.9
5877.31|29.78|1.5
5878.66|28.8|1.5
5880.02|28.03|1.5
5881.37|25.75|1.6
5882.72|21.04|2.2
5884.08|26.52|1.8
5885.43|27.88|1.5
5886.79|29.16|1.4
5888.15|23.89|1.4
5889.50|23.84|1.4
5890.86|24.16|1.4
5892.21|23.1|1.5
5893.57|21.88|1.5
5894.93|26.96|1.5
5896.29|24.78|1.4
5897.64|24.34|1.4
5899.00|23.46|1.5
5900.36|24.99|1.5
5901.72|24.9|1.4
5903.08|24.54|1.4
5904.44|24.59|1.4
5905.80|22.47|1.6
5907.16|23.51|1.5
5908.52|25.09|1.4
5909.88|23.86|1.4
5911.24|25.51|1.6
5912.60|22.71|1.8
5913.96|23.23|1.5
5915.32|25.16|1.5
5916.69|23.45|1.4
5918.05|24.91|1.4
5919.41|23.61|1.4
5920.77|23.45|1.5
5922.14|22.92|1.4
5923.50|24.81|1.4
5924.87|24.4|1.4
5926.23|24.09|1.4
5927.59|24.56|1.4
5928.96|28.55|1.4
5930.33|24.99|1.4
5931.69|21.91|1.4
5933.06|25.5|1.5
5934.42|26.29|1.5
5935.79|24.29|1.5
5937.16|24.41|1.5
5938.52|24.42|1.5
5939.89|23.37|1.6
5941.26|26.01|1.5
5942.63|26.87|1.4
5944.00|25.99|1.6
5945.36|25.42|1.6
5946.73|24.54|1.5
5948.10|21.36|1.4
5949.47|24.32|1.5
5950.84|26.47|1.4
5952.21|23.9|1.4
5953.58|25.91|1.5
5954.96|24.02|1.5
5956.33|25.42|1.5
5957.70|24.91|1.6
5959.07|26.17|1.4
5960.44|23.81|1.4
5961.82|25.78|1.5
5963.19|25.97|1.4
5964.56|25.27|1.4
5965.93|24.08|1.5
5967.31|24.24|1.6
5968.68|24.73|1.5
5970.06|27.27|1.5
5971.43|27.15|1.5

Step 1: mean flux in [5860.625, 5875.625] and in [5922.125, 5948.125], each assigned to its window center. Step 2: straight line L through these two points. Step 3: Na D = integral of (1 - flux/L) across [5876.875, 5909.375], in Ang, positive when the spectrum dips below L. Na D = 1.2 Ang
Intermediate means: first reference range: 26.7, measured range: 25.1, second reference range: 24.9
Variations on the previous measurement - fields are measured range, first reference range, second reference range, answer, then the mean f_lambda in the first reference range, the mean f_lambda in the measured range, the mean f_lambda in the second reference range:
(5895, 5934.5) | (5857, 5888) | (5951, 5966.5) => 2.25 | 26.6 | 24.4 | 25.1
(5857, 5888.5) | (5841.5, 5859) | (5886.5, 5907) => -1.99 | 25.6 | 26.5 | 24.4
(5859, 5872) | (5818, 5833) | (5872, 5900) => -0.43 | 25.3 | 26.4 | 25.8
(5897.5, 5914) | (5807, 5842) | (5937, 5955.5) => 0.65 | 25.7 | 24.1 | 24.8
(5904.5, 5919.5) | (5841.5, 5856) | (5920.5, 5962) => 0.68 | 25.9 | 24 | 24.8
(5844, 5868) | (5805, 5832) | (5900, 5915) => -0.87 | 25.5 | 25.8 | 24.1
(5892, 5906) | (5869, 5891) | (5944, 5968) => 1.00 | 26.6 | 24.3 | 24.8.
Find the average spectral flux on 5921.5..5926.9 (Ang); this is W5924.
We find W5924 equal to 24.1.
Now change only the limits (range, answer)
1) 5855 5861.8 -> 24.6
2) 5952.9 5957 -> 25.1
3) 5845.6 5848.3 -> 25.9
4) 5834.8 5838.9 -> 27.4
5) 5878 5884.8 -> 26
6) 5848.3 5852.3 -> 25.6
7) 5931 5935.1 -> 24.6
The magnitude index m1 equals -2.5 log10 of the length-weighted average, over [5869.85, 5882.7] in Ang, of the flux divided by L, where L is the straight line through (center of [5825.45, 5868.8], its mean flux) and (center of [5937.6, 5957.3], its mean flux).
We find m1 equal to -0.07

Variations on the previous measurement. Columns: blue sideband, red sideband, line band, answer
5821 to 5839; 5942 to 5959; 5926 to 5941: 0.013 mag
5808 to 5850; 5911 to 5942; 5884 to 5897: -0.011 mag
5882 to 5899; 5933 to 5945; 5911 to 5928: 0.045 mag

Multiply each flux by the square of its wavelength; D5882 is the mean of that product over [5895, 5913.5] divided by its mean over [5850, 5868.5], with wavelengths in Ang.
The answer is 1.0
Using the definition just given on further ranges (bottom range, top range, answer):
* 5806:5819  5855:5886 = 1.05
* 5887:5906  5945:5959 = 1.03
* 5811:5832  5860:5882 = 1.08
